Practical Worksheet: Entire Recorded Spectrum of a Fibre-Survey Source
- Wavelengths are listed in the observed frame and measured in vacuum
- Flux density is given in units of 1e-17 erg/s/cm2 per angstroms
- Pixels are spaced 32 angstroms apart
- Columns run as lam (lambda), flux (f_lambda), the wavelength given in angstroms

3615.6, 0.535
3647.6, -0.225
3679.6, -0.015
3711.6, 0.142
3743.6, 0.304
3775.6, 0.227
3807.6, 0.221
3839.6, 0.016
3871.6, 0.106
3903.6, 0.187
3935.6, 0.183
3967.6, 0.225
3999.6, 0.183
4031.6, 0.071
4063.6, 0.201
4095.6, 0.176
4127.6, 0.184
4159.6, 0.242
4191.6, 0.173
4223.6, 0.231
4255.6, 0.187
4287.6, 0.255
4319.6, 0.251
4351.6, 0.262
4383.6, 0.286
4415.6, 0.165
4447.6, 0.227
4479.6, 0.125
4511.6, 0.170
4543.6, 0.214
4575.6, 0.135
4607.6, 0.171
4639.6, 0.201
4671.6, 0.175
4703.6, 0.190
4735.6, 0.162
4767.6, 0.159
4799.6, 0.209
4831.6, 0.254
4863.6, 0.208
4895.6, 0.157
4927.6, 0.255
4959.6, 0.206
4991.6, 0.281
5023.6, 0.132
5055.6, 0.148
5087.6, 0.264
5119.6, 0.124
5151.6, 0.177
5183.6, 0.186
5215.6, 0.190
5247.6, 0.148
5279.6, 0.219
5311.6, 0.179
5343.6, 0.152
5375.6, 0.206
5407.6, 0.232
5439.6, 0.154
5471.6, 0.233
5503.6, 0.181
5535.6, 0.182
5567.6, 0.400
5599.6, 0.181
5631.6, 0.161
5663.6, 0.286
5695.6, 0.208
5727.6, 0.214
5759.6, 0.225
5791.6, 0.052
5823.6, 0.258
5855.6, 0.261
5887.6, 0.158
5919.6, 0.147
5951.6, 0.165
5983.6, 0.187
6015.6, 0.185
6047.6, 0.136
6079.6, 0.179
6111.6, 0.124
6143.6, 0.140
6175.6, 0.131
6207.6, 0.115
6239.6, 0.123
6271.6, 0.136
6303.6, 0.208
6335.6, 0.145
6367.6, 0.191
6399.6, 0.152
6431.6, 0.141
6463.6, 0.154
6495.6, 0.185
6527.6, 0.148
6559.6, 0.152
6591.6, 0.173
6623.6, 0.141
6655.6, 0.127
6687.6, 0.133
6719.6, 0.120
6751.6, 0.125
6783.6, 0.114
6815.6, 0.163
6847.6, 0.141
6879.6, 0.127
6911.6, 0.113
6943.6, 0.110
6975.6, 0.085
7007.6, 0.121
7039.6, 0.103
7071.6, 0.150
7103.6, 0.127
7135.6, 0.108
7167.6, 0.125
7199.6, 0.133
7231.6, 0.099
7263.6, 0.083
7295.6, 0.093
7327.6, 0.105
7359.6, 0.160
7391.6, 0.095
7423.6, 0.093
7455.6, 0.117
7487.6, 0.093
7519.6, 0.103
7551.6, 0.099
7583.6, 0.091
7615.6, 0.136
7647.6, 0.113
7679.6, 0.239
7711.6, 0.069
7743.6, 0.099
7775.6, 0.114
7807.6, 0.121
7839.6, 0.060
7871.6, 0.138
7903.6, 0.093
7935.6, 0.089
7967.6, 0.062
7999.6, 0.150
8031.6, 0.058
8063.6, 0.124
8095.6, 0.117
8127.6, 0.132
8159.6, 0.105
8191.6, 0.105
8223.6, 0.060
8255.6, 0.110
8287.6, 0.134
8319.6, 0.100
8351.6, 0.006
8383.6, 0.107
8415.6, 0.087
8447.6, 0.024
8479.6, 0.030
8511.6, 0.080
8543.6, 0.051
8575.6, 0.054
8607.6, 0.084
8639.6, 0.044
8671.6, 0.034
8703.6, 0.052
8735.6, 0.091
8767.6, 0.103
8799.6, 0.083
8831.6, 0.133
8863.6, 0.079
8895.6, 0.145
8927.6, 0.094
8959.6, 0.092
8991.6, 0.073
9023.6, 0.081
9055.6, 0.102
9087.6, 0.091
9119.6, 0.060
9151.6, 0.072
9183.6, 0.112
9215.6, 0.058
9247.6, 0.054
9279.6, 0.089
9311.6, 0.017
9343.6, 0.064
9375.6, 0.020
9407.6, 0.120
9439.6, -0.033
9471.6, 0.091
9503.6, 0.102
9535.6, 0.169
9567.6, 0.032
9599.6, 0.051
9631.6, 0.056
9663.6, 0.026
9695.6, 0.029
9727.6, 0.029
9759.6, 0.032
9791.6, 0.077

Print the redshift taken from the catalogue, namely 0.171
